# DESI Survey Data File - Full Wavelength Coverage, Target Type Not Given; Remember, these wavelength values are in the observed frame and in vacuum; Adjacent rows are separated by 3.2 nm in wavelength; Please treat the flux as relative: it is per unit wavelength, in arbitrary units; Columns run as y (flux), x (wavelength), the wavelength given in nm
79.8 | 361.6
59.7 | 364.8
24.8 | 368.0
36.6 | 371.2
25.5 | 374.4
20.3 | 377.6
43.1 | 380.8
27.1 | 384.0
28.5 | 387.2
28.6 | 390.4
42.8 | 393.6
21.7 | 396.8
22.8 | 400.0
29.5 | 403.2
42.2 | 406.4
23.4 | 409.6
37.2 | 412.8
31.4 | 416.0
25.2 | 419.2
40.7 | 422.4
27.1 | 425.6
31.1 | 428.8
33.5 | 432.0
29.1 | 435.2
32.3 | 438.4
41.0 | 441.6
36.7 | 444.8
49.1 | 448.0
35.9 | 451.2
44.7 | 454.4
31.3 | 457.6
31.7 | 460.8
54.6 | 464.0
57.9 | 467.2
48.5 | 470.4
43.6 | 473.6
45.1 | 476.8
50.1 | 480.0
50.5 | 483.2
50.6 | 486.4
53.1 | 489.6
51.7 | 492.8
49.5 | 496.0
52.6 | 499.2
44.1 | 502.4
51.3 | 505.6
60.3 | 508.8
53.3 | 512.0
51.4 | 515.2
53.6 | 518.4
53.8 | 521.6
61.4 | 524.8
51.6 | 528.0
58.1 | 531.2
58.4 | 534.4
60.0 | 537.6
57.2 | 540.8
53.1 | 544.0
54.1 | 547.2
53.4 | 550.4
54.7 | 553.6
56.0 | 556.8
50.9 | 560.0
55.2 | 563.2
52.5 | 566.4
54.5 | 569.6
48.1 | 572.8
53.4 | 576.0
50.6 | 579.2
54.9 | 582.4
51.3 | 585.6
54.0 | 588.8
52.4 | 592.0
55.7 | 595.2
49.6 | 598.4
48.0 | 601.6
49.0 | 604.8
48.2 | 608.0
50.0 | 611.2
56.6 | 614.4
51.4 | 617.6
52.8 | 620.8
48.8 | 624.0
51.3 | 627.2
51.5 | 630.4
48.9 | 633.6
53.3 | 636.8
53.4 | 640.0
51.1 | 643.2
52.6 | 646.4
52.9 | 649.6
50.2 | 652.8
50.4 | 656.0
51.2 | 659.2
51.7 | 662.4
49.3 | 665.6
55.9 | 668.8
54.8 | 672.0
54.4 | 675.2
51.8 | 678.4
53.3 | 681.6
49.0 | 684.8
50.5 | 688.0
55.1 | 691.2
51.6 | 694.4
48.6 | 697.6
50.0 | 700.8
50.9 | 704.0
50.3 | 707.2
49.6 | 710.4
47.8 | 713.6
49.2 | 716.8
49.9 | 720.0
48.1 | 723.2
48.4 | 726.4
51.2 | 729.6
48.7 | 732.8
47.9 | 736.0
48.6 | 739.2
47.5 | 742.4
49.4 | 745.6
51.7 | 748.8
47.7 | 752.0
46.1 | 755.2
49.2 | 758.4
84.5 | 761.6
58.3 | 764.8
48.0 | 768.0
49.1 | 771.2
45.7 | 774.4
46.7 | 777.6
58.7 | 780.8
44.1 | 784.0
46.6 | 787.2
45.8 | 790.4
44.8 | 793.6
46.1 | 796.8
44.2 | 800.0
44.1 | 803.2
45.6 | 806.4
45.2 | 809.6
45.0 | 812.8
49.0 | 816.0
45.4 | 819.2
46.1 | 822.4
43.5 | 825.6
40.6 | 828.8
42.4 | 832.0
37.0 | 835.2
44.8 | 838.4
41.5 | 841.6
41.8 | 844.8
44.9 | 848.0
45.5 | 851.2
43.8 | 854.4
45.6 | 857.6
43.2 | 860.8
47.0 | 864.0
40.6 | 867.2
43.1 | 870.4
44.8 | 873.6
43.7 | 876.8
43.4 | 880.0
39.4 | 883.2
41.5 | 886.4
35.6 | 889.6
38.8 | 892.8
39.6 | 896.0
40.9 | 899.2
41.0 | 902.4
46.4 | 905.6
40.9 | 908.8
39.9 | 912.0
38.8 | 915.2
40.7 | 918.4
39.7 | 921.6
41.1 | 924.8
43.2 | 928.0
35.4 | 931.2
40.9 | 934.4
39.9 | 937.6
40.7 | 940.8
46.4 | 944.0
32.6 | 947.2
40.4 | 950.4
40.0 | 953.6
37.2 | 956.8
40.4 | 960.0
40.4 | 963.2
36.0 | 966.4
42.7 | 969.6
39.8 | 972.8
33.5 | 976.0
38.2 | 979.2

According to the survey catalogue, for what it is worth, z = 0.16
